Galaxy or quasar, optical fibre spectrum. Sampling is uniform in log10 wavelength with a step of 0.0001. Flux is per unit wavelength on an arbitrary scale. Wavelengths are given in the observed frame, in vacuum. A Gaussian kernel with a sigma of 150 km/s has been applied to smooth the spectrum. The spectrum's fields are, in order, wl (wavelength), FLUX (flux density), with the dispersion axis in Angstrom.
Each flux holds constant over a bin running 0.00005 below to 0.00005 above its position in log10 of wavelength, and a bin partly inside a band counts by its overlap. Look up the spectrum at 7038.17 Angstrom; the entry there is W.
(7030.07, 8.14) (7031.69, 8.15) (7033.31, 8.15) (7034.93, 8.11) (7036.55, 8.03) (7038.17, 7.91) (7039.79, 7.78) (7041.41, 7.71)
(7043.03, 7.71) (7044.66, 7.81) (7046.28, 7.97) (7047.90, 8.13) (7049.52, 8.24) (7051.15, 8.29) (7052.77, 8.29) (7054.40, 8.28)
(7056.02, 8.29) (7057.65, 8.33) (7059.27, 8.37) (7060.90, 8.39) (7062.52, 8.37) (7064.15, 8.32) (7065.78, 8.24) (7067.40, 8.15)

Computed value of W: 7.91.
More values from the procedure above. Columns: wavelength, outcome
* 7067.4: 8.15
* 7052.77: 8.29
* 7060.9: 8.39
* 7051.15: 8.29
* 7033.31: 8.15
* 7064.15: 8.32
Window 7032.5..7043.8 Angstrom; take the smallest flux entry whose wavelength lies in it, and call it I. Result 7.71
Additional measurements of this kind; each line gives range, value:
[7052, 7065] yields 8.28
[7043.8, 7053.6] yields 7.81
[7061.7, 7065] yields 8.32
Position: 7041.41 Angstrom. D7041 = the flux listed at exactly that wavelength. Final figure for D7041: 7.71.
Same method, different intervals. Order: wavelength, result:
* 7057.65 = 8.33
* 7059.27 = 8.37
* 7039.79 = 7.78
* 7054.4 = 8.28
